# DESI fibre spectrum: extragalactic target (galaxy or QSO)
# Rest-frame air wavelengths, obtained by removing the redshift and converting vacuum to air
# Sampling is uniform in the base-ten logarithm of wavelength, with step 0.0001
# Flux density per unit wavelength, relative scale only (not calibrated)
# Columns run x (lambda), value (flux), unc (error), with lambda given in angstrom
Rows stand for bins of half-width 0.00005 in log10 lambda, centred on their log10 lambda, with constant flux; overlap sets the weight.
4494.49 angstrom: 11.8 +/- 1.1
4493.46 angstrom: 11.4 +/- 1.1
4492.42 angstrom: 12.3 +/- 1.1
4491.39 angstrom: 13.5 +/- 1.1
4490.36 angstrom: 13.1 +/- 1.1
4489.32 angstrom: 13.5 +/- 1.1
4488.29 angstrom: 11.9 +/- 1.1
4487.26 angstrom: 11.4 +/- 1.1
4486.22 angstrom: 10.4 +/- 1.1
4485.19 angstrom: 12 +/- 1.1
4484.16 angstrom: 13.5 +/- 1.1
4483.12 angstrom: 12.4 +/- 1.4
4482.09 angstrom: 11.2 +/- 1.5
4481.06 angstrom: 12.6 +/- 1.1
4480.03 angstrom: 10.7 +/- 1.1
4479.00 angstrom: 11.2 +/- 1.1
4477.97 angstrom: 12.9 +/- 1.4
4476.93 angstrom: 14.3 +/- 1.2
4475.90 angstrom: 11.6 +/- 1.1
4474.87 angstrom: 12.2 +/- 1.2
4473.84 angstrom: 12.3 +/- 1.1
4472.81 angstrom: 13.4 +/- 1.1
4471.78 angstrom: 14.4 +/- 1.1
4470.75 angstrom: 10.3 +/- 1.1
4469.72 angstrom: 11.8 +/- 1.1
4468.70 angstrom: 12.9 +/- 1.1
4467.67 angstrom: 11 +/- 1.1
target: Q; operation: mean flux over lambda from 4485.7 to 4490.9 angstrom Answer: 12.1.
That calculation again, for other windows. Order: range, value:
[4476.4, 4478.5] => 13.5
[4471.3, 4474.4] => 13.3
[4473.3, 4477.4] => 12.6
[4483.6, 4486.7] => 12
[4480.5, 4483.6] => 12.1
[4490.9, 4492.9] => 12.9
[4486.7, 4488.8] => 11.6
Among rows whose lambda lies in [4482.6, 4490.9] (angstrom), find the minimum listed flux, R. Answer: 10.4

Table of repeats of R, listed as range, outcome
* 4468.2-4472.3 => 10.3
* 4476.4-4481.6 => 10.7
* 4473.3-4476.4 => 11.6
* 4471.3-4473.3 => 13.4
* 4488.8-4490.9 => 13.1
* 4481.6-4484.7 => 11.2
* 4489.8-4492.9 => 12.3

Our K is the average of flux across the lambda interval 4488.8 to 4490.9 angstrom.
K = 13.3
